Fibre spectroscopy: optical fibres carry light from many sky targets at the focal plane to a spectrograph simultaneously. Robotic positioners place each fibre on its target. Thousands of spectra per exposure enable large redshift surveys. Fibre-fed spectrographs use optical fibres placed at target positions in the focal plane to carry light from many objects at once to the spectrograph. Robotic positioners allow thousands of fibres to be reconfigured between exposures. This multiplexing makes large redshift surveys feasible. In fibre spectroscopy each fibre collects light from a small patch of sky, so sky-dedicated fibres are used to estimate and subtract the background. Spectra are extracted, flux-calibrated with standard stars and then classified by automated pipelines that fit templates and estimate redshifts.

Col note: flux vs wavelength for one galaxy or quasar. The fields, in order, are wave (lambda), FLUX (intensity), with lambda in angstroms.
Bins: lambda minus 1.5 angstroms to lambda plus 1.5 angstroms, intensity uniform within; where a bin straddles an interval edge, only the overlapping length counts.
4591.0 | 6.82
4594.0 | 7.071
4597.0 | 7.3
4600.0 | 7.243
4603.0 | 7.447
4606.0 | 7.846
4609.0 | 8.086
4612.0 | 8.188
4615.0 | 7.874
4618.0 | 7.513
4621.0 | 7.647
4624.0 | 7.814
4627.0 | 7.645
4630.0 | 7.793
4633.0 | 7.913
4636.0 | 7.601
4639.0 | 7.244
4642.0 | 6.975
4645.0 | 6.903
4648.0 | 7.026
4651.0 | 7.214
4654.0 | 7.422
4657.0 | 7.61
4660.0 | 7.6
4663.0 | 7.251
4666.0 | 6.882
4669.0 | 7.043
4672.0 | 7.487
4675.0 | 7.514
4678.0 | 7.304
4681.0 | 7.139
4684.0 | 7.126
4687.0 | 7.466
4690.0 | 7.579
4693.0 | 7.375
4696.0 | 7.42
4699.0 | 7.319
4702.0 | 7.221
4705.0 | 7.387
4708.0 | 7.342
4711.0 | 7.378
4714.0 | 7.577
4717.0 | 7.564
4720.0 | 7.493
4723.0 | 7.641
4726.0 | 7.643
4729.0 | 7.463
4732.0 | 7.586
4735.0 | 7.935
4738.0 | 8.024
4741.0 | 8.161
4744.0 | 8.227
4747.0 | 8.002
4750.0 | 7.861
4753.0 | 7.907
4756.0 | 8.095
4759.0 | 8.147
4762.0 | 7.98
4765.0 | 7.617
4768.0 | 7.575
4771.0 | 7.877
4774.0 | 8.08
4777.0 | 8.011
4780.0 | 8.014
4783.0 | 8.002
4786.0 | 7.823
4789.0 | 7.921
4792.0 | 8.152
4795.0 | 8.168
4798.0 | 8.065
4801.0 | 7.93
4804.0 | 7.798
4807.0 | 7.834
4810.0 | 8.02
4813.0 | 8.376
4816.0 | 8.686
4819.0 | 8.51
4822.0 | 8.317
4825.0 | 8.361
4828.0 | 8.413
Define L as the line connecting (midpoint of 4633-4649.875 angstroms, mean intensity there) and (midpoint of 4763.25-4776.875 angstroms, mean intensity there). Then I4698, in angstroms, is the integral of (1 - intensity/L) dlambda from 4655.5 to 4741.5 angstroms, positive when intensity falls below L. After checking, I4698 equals 0.3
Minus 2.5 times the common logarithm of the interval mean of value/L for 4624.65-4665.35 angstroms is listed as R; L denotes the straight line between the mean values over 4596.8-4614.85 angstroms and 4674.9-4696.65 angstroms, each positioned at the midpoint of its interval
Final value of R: 0.021 mag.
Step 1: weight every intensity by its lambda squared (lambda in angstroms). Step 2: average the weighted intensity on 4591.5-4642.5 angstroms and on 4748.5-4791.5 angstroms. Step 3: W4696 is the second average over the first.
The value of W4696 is 1.11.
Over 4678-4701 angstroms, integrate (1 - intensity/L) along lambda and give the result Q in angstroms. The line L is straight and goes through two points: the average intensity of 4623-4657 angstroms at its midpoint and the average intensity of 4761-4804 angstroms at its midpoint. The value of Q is 0.8 angstroms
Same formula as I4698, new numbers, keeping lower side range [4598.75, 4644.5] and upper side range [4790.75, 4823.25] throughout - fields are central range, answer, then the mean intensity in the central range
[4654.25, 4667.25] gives 0.7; 7.35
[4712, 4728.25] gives 0.7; 7.57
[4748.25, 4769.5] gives 0.4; 7.88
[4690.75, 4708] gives 1.1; 7.35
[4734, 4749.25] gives -0.2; 8.06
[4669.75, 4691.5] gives 1.2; 7.36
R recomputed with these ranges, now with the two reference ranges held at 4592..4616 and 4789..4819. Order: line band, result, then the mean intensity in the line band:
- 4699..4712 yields 0.078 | 7.33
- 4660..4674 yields 0.079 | 7.22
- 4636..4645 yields 0.080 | 7.16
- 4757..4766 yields 0.010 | 7.94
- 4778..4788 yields 0.017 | 7.95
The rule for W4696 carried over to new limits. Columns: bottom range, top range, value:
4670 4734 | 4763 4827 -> 1.13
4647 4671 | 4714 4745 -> 1.10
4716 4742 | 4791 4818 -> 1.09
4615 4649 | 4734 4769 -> 1.12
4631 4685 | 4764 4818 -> 1.16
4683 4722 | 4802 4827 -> 1.16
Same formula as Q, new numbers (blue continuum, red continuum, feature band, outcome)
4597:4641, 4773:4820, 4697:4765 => 1.85 angstroms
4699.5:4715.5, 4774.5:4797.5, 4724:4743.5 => -0.58 angstroms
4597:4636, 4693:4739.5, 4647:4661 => 0.50 angstroms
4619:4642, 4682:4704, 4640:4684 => 1.45 angstroms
